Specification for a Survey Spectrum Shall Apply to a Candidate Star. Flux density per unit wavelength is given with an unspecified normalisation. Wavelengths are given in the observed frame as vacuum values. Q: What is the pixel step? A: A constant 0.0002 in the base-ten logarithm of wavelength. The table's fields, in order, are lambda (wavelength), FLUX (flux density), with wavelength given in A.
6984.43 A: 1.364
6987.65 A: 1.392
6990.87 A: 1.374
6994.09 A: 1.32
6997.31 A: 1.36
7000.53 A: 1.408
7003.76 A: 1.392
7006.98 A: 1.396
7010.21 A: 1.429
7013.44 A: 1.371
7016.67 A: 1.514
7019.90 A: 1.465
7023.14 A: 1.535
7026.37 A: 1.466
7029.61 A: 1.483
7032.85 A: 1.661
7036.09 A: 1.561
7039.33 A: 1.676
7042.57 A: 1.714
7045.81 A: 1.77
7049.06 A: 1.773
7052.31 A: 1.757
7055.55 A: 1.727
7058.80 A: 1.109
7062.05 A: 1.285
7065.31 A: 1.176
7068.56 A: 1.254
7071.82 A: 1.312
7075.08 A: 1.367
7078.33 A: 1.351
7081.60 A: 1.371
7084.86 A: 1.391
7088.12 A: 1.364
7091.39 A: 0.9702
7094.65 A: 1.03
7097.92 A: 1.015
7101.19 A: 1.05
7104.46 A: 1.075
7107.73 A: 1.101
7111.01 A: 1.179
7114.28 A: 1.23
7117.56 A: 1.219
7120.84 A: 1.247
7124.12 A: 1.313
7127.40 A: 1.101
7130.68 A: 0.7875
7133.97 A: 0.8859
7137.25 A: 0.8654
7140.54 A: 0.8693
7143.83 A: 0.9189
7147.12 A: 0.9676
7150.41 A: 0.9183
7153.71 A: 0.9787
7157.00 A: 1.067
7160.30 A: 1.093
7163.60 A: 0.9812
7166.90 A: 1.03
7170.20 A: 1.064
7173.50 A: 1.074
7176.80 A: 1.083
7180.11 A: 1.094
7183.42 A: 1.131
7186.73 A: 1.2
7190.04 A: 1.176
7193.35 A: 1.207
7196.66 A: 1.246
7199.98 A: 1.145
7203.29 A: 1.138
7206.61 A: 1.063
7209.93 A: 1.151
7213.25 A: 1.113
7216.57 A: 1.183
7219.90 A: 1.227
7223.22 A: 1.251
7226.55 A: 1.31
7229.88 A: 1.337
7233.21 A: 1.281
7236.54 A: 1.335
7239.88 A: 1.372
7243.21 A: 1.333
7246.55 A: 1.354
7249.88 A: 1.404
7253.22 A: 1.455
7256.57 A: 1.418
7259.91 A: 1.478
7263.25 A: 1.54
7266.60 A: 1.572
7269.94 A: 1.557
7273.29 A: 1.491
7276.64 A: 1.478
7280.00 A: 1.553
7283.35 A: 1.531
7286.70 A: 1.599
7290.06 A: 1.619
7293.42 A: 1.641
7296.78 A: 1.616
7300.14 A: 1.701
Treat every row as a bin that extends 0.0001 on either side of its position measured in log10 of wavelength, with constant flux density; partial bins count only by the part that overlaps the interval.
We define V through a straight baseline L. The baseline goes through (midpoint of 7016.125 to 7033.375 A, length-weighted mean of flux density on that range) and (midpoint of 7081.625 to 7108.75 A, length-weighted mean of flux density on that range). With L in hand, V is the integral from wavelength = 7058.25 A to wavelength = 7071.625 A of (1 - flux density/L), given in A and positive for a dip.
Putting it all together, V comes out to 0.75 A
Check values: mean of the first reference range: 1.51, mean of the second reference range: 1.14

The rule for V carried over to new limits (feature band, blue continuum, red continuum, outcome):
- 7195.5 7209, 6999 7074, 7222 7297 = 2.9 A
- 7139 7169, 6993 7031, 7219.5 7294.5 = 9.5 A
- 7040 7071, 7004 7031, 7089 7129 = -4.3 A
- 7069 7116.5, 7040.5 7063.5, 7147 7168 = 5.8 A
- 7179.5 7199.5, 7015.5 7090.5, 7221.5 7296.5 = 3.9 A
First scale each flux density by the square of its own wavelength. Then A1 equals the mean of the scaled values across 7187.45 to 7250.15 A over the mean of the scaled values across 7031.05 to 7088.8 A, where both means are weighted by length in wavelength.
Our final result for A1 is 0.88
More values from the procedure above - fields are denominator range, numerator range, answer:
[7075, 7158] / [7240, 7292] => 1.42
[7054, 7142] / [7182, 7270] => 1.14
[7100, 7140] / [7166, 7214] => 1.06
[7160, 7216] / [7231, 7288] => 1.33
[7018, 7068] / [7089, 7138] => 0.72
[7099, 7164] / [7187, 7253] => 1.23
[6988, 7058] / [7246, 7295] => 1.07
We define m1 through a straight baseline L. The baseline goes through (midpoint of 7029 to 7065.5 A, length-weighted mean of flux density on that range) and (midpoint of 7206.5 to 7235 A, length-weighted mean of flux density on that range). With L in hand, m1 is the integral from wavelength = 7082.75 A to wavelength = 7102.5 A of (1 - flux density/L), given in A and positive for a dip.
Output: 4.5 A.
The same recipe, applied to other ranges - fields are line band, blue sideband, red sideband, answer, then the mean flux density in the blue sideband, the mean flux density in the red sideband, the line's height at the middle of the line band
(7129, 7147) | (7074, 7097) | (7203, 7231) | 5.21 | 1.25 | 1.2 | 1.23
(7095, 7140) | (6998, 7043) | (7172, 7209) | 7.64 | 1.5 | 1.14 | 1.29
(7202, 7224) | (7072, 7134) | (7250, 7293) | 3.83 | 1.17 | 1.52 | 1.4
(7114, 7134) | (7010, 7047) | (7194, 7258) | 4.17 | 1.56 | 1.27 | 1.42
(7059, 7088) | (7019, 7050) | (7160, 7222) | 3.55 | 1.61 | 1.13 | 1.49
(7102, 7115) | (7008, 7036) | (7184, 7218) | 1.93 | 1.49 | 1.16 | 1.33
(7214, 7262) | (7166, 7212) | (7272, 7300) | 0.69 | 1.13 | 1.57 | 1.35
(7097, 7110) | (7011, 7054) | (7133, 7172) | 1.66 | 1.59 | 0.972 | 1.23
